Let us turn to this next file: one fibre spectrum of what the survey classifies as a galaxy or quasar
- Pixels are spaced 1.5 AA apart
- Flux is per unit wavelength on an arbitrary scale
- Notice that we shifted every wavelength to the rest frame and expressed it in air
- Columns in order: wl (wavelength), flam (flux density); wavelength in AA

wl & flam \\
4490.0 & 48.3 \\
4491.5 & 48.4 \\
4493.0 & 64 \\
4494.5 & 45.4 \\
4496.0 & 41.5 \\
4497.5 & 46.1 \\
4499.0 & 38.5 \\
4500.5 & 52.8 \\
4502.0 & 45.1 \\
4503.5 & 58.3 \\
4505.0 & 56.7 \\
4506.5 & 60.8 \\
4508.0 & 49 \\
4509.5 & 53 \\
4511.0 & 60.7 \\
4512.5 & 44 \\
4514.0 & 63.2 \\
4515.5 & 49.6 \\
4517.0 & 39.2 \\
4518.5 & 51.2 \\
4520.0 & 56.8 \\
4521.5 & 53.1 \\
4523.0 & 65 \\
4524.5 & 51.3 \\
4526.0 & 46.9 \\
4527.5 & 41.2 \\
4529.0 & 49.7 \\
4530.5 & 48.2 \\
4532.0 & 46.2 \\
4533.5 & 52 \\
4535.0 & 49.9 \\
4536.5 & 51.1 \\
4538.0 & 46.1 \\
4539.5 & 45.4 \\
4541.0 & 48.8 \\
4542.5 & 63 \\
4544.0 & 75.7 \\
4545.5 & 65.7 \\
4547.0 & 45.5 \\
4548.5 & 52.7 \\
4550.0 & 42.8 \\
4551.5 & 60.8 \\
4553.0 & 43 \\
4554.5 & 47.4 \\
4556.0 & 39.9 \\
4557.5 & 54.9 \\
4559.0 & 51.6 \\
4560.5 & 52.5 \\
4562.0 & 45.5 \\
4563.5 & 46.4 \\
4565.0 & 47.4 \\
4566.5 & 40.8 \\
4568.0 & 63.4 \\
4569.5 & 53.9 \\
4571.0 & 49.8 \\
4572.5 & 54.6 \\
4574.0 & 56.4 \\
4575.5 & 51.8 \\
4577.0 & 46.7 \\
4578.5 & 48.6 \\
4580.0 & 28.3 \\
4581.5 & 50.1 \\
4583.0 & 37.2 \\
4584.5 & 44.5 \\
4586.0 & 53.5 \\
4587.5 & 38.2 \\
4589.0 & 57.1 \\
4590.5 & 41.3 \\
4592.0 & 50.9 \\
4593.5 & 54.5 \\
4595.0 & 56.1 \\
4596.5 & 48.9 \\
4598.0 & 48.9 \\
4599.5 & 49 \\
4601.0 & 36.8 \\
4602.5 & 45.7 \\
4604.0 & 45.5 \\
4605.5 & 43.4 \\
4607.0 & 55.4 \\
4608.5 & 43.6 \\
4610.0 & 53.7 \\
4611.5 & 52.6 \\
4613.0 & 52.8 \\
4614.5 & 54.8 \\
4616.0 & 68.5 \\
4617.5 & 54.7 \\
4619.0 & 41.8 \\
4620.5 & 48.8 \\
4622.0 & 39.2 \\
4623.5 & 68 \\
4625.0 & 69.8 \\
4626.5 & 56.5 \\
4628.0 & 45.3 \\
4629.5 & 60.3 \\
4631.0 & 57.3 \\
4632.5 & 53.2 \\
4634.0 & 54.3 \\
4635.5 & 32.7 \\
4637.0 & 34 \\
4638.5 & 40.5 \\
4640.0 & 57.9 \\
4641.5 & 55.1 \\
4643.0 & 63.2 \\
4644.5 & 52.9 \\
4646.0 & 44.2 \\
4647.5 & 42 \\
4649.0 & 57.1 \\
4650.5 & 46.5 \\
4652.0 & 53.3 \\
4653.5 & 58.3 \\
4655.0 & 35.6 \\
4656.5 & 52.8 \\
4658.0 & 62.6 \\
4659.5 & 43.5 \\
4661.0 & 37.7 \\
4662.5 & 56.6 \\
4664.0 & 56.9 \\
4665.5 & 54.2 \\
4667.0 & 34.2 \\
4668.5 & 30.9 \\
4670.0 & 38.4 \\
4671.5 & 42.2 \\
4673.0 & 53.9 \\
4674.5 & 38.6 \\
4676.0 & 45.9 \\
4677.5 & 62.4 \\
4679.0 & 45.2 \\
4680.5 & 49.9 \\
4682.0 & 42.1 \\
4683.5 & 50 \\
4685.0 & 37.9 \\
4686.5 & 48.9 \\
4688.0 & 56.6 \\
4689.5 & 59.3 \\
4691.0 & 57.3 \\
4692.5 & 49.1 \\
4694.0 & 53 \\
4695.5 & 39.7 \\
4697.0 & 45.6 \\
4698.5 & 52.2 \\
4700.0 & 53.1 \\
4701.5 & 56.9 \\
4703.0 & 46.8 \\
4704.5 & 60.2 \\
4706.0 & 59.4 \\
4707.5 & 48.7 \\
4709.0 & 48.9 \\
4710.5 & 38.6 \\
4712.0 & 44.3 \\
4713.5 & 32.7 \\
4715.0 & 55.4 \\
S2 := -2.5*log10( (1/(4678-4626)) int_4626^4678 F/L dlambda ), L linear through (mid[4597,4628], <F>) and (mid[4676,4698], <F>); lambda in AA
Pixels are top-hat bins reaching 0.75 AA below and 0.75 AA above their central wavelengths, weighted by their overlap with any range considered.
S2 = 0.04 mag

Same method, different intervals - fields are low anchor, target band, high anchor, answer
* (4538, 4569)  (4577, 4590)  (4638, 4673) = 0.136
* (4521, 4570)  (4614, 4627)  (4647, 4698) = -0.132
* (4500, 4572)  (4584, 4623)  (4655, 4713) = 0.018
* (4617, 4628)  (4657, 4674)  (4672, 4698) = 0.091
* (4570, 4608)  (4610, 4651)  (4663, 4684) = -0.112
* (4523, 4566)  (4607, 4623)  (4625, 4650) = -0.014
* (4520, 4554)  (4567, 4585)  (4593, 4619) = 0.055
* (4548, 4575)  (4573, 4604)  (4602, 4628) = 0.091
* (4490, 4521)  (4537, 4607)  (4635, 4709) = 0.018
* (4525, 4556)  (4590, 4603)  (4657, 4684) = 0.022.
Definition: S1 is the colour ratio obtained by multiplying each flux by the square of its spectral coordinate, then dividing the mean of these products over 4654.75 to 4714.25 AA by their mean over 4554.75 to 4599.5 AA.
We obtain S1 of 1.0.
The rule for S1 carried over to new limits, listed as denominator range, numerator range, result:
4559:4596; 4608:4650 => 1.09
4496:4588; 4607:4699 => 1.04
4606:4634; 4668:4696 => 0.90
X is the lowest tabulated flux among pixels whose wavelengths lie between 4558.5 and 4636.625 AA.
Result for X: 28.3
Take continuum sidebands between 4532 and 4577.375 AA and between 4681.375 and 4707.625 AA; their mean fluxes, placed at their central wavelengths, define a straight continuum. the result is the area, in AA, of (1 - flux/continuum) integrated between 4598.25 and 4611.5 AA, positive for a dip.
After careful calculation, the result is 1.1 AA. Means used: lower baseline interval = 51.5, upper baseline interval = 51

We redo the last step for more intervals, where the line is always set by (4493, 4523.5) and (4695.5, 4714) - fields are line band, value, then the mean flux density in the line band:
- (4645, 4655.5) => 0.2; 48.6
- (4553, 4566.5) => 0.9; 47.5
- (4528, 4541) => 0.7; 48.4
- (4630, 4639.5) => 0.7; 46.1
